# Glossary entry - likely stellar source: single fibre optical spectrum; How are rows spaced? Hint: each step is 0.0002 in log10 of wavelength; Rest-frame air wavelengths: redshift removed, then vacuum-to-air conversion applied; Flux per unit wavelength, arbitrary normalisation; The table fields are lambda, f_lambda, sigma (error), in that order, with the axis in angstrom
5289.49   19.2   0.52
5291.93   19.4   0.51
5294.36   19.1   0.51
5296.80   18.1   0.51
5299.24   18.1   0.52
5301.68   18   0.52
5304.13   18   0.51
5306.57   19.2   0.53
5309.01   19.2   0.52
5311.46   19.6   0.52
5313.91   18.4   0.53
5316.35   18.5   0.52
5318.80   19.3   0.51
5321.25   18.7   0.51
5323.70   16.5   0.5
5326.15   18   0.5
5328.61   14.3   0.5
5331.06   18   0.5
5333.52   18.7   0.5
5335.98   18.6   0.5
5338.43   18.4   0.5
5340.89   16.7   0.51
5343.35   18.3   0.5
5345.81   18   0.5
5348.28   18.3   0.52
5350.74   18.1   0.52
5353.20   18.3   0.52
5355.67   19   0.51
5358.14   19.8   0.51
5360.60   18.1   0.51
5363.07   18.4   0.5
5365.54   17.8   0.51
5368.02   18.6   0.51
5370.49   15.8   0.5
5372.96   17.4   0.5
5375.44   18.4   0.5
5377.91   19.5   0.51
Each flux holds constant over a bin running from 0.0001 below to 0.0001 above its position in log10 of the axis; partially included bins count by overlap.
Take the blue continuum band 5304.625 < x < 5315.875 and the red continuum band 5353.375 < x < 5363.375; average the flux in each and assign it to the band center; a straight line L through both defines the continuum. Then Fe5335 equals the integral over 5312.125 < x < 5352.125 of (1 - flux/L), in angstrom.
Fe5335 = 2.0 angstrom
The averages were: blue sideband 19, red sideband 18.8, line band 18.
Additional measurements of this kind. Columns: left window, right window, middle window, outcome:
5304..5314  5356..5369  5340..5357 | 0.5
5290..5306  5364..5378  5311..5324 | -0.2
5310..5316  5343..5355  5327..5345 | 0.9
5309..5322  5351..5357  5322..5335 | 1.1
